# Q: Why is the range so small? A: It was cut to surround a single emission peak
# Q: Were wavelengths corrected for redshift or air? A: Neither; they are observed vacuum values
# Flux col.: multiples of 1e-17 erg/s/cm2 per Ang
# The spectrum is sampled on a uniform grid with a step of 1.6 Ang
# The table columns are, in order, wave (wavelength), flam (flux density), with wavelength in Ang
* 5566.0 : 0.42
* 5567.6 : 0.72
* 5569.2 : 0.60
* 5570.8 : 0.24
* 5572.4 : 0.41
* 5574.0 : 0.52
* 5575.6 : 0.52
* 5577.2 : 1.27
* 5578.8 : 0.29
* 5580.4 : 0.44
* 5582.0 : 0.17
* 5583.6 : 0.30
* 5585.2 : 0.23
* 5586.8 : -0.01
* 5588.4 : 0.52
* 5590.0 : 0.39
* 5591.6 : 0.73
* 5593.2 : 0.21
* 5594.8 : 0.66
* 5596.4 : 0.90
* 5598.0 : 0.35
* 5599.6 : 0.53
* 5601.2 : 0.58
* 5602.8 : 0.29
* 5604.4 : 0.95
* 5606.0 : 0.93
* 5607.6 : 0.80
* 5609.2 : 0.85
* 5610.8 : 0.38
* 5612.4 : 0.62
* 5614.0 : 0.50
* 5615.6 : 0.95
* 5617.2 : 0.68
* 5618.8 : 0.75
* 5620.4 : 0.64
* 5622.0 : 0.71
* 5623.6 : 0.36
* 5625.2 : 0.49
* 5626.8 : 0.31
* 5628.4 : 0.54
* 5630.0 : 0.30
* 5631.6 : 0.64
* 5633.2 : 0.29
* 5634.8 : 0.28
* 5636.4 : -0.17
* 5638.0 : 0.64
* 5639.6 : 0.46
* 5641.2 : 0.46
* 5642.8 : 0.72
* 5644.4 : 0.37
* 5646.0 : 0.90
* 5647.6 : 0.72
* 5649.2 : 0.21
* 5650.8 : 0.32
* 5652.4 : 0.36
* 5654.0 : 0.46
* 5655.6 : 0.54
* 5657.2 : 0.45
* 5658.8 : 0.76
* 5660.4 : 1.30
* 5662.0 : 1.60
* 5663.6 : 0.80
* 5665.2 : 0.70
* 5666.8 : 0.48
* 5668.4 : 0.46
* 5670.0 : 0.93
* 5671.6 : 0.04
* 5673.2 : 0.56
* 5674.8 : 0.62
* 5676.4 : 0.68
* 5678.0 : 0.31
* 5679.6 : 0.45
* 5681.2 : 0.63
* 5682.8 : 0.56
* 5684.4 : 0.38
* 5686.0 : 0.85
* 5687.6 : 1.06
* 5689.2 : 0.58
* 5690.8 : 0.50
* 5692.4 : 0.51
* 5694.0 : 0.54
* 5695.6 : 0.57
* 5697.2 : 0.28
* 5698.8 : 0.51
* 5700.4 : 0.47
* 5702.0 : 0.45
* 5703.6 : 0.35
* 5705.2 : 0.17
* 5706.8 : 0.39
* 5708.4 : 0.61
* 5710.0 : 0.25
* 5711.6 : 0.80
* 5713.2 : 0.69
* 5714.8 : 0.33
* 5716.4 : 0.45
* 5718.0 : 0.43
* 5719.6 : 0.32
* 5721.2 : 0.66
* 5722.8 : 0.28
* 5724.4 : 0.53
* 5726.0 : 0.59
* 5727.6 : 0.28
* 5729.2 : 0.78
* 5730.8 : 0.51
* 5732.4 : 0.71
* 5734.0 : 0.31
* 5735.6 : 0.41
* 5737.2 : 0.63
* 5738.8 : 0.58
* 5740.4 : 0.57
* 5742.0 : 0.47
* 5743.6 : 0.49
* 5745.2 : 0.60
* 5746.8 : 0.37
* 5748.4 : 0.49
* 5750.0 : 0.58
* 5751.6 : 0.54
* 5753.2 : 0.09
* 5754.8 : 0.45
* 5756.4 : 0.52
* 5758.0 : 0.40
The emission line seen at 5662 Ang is [O III] 5007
